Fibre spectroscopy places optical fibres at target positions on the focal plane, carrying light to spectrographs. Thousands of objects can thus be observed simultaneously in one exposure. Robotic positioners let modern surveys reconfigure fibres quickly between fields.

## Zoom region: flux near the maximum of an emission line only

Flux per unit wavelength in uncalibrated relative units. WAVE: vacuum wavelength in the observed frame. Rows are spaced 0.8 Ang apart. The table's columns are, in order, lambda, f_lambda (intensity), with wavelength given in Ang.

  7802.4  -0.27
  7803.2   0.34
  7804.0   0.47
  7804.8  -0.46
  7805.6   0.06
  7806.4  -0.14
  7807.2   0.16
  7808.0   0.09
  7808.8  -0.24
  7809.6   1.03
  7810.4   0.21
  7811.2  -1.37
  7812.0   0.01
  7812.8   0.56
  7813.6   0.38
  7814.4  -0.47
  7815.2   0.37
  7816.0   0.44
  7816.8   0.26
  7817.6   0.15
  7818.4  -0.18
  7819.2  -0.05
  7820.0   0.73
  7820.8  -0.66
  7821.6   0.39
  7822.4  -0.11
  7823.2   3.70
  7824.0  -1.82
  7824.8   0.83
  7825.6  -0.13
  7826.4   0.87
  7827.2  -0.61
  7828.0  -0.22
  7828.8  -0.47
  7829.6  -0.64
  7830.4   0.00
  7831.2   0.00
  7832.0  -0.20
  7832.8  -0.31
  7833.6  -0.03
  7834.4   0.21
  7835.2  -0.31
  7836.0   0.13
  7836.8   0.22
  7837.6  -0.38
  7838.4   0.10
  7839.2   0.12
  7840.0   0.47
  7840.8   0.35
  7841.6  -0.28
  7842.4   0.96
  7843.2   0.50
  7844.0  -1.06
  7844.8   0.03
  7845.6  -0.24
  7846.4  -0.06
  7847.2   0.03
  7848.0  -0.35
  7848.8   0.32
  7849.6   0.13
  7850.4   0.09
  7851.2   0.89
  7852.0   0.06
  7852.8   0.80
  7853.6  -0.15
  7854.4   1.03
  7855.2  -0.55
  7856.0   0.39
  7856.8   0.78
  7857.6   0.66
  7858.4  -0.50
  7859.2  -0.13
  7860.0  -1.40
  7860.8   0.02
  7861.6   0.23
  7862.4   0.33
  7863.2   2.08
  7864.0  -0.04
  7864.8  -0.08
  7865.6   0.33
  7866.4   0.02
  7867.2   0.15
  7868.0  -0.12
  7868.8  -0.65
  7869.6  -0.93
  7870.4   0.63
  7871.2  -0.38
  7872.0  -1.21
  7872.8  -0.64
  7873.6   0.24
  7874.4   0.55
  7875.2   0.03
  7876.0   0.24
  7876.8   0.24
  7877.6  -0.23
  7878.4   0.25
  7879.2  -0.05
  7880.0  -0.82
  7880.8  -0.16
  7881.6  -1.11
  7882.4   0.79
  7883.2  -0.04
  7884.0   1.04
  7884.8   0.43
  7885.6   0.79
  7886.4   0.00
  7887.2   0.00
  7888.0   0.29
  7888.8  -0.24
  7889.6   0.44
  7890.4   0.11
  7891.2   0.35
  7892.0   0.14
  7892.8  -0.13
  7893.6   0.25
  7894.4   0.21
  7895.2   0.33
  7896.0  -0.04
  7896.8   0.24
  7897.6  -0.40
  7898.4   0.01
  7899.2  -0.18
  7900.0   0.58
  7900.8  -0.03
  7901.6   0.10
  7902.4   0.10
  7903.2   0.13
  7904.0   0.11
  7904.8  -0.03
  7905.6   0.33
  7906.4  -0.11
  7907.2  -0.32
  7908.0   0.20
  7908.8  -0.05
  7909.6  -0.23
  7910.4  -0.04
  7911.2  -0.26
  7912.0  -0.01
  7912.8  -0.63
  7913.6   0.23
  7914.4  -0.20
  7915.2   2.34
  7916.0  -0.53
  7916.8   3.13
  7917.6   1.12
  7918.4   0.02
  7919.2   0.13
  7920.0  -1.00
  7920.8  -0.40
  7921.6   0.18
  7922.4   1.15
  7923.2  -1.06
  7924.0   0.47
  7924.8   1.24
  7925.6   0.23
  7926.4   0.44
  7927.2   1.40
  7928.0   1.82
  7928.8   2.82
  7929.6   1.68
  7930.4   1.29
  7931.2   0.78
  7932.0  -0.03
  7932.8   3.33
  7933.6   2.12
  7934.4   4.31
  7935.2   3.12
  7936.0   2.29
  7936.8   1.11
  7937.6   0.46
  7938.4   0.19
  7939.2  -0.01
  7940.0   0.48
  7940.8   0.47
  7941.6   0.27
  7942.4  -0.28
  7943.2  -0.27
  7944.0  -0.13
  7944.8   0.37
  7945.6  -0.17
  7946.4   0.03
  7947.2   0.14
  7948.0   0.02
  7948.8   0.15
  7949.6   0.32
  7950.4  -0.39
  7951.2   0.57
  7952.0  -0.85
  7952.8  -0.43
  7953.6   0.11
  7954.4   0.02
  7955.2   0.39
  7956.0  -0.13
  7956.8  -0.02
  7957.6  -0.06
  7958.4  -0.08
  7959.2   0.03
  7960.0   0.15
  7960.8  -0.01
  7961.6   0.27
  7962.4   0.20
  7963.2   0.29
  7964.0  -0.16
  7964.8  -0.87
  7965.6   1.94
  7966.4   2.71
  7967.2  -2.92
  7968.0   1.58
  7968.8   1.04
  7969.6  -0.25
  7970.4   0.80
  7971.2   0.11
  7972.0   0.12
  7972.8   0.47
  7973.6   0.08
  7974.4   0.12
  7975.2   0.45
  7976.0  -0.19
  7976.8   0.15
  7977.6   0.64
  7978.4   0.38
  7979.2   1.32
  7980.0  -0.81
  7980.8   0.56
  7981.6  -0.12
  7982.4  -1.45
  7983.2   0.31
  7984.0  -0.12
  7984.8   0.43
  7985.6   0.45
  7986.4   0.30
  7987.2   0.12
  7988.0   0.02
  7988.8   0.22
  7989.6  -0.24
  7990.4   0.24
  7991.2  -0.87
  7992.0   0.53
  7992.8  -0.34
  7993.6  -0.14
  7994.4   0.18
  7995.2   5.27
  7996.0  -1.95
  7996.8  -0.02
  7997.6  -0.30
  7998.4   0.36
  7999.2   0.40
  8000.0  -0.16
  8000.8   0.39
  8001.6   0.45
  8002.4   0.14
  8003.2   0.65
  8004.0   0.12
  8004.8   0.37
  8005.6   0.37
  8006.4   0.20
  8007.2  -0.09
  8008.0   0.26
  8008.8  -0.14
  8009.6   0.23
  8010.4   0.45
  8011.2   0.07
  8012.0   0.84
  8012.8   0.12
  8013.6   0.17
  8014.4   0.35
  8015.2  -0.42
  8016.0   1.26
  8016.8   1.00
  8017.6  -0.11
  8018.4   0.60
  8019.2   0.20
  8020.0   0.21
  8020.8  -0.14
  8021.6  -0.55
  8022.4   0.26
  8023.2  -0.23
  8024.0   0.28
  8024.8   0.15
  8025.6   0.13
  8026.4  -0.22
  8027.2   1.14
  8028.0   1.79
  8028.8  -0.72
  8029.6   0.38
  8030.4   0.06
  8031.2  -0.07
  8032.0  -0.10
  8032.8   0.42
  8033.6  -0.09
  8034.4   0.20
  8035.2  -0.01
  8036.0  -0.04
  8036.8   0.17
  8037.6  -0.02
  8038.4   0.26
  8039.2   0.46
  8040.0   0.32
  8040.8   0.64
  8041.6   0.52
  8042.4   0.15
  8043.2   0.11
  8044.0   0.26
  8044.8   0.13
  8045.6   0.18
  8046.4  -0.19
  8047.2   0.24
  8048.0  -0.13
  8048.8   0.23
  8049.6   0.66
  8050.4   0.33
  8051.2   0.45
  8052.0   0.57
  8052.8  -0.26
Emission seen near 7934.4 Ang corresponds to [O II] 3727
